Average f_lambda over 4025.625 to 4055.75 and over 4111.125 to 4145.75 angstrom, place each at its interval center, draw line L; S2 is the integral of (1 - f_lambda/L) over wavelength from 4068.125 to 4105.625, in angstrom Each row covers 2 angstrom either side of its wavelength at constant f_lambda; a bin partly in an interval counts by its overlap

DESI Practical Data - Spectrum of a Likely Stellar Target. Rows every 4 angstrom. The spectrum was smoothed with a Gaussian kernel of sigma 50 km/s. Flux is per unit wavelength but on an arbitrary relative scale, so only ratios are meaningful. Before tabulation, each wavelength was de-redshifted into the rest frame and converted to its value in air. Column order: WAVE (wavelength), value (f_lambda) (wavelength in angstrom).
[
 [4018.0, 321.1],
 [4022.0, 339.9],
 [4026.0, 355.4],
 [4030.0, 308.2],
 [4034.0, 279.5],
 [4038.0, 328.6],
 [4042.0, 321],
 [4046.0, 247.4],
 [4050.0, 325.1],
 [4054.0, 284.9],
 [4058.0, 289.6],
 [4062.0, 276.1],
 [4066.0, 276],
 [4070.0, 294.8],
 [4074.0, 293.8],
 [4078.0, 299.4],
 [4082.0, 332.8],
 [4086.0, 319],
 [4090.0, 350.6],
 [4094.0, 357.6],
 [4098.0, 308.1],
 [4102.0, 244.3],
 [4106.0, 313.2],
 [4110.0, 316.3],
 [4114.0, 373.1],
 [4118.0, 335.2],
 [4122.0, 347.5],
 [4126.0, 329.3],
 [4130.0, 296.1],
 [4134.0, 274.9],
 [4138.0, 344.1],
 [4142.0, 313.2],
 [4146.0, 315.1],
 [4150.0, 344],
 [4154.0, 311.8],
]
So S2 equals 0.5 angstrom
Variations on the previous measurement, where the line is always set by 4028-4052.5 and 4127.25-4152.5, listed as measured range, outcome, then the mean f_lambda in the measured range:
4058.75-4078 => 1.1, 287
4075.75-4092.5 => -1.0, 326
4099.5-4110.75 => 0.8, 289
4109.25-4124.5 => -1.6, 345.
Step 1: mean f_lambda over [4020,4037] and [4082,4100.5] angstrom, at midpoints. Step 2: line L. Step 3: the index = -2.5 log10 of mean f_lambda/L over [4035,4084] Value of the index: 0.101 mag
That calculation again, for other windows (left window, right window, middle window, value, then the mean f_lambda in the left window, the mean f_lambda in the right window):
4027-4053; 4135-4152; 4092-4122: -0.017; 303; 326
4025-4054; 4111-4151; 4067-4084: 0.037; 306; 327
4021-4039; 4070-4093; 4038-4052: 0.063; 321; 319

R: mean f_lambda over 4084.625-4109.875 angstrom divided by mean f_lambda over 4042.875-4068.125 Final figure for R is 1.11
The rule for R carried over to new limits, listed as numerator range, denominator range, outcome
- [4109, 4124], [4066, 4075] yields 1.19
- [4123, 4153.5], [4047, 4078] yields 1.09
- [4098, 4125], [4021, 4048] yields 1.03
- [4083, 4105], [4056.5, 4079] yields 1.10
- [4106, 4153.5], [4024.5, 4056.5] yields 1.07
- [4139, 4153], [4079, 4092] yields 0.98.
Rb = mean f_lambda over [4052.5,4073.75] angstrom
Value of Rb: 285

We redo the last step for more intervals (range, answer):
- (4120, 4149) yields 318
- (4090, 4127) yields 326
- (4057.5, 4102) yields 307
